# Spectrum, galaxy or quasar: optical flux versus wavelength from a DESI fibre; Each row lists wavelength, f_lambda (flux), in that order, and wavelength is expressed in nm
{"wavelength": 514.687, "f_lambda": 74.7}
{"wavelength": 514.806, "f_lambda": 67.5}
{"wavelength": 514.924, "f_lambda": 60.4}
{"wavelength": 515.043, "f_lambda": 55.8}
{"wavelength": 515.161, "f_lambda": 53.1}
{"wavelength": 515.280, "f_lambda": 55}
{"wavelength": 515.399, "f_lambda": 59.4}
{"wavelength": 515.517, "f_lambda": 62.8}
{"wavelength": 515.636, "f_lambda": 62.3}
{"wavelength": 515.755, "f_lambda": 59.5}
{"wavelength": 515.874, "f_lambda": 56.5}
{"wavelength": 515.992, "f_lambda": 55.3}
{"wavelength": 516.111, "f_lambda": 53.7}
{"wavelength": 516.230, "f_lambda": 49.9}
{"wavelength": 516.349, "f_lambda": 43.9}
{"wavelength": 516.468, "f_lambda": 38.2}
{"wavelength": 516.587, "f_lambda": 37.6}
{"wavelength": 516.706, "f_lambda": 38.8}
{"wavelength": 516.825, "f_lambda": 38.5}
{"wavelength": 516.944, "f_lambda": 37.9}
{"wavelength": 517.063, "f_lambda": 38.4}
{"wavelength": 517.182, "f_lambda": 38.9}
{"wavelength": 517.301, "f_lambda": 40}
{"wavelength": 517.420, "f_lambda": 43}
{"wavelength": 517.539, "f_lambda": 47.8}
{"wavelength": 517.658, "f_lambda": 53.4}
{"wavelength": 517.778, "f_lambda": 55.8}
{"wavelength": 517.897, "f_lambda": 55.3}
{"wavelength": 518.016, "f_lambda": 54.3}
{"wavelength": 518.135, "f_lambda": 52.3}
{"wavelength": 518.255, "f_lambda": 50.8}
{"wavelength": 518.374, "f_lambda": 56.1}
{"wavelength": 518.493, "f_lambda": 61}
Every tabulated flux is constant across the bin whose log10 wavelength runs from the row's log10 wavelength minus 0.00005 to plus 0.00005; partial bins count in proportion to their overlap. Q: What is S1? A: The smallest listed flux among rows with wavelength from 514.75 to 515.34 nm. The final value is 53.1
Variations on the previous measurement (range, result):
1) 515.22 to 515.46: 55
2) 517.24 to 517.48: 40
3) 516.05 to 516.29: 49.9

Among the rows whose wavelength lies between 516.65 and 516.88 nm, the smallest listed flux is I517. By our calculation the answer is 38.5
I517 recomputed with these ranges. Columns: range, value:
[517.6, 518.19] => 52.3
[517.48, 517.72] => 47.8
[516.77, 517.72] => 37.9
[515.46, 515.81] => 59.5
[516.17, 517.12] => 37.6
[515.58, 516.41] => 43.9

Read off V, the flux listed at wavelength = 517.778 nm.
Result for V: 55.8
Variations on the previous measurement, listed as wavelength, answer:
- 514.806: 67.5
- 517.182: 38.9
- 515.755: 59.5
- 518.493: 61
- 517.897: 55.3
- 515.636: 62.3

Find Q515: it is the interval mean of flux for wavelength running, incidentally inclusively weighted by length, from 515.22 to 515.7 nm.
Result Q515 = 59.8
